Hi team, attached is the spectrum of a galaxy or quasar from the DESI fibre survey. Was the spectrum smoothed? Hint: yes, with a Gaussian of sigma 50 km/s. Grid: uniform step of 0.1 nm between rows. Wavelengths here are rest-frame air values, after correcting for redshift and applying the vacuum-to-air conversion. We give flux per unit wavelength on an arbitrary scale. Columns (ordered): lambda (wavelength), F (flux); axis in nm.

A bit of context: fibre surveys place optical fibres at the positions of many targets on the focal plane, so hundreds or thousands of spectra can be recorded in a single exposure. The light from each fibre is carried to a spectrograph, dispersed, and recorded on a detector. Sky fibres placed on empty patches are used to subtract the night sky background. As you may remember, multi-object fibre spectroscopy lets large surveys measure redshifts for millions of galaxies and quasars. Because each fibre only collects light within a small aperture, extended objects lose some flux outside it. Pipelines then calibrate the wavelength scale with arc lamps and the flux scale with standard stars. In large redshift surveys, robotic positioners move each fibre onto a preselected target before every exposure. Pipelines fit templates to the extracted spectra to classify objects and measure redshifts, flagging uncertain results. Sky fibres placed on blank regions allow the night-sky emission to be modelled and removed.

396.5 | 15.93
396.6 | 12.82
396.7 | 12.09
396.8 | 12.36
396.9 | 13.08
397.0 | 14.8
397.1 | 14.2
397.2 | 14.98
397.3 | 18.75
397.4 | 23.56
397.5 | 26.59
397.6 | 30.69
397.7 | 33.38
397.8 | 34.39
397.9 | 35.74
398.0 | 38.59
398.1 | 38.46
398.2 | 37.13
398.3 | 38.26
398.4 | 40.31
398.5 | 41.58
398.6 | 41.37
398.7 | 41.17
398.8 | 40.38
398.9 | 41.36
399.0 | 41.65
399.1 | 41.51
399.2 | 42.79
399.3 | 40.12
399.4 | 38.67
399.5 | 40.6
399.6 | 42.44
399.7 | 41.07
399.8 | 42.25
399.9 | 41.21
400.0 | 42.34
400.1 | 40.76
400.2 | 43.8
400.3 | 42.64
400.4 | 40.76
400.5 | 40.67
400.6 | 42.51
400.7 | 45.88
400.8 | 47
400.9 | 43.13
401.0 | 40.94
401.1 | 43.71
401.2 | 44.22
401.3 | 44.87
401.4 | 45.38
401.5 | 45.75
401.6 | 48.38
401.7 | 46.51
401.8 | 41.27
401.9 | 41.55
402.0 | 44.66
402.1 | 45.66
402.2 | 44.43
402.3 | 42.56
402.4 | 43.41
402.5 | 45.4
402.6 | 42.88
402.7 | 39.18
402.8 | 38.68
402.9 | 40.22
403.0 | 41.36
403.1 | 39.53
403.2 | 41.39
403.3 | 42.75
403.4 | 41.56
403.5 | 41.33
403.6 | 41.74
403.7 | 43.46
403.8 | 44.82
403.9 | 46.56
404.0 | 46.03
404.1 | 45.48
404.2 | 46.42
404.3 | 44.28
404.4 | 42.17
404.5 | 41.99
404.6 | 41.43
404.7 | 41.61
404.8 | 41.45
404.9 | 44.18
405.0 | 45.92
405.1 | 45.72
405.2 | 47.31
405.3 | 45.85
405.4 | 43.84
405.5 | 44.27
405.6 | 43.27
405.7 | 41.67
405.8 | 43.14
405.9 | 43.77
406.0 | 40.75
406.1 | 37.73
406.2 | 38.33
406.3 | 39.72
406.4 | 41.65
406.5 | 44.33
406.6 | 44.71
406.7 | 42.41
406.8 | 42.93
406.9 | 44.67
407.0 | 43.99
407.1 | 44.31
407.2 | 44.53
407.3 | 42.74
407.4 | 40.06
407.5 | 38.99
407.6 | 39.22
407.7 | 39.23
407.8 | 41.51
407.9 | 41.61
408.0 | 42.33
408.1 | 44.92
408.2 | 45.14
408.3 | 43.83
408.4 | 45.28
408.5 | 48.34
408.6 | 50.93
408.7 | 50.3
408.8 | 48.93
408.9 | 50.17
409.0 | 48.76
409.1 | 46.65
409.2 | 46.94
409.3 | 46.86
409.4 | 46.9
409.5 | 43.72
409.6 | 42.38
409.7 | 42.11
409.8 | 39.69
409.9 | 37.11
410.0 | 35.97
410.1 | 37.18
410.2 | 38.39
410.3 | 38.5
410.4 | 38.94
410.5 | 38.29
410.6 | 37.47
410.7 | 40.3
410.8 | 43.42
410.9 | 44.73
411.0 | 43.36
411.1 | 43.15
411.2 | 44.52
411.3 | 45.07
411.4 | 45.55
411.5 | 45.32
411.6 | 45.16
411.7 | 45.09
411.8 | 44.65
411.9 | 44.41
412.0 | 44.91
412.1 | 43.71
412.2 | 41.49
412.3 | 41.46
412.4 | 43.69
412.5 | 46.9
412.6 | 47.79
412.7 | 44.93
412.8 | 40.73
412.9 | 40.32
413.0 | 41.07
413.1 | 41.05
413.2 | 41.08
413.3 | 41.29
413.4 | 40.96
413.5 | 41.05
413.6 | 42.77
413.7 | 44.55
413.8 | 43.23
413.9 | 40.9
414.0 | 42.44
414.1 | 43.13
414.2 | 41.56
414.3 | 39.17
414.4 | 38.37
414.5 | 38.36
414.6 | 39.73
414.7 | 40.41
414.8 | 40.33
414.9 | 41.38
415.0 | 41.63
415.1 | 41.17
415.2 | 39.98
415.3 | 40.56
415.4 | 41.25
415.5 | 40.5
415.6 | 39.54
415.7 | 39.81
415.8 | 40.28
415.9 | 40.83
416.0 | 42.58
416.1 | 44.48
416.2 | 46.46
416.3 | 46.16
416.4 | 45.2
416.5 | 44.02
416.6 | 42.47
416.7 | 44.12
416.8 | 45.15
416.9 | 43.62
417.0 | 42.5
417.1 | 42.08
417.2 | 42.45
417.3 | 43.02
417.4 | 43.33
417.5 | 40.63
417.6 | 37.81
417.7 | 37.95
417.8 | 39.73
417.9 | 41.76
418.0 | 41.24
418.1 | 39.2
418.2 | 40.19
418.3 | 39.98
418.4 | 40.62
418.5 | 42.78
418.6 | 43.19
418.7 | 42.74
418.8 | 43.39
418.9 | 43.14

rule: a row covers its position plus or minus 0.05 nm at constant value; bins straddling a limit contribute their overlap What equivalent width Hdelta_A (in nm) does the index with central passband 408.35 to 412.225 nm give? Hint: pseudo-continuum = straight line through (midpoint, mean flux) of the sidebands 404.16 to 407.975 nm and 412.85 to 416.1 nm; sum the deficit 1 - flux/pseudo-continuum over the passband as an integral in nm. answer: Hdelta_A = -0.173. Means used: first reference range 42.7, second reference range 41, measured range 43.7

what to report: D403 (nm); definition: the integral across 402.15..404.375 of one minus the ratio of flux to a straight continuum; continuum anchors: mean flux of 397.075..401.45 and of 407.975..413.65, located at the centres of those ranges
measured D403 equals -0.14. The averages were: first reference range 38.6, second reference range 43.4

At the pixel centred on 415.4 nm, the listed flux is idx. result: 41.25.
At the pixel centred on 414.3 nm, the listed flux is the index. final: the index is 39.17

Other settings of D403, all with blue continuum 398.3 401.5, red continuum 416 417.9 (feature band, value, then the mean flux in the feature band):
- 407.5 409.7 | -0.14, 45.2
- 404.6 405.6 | -0.04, 44.2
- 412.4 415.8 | 0.10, 41.5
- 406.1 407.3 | -0.01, 42.7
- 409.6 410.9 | 0.10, 39.3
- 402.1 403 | 0.00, 42.3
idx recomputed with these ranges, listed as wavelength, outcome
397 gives 14.8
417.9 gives 41.76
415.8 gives 40.28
